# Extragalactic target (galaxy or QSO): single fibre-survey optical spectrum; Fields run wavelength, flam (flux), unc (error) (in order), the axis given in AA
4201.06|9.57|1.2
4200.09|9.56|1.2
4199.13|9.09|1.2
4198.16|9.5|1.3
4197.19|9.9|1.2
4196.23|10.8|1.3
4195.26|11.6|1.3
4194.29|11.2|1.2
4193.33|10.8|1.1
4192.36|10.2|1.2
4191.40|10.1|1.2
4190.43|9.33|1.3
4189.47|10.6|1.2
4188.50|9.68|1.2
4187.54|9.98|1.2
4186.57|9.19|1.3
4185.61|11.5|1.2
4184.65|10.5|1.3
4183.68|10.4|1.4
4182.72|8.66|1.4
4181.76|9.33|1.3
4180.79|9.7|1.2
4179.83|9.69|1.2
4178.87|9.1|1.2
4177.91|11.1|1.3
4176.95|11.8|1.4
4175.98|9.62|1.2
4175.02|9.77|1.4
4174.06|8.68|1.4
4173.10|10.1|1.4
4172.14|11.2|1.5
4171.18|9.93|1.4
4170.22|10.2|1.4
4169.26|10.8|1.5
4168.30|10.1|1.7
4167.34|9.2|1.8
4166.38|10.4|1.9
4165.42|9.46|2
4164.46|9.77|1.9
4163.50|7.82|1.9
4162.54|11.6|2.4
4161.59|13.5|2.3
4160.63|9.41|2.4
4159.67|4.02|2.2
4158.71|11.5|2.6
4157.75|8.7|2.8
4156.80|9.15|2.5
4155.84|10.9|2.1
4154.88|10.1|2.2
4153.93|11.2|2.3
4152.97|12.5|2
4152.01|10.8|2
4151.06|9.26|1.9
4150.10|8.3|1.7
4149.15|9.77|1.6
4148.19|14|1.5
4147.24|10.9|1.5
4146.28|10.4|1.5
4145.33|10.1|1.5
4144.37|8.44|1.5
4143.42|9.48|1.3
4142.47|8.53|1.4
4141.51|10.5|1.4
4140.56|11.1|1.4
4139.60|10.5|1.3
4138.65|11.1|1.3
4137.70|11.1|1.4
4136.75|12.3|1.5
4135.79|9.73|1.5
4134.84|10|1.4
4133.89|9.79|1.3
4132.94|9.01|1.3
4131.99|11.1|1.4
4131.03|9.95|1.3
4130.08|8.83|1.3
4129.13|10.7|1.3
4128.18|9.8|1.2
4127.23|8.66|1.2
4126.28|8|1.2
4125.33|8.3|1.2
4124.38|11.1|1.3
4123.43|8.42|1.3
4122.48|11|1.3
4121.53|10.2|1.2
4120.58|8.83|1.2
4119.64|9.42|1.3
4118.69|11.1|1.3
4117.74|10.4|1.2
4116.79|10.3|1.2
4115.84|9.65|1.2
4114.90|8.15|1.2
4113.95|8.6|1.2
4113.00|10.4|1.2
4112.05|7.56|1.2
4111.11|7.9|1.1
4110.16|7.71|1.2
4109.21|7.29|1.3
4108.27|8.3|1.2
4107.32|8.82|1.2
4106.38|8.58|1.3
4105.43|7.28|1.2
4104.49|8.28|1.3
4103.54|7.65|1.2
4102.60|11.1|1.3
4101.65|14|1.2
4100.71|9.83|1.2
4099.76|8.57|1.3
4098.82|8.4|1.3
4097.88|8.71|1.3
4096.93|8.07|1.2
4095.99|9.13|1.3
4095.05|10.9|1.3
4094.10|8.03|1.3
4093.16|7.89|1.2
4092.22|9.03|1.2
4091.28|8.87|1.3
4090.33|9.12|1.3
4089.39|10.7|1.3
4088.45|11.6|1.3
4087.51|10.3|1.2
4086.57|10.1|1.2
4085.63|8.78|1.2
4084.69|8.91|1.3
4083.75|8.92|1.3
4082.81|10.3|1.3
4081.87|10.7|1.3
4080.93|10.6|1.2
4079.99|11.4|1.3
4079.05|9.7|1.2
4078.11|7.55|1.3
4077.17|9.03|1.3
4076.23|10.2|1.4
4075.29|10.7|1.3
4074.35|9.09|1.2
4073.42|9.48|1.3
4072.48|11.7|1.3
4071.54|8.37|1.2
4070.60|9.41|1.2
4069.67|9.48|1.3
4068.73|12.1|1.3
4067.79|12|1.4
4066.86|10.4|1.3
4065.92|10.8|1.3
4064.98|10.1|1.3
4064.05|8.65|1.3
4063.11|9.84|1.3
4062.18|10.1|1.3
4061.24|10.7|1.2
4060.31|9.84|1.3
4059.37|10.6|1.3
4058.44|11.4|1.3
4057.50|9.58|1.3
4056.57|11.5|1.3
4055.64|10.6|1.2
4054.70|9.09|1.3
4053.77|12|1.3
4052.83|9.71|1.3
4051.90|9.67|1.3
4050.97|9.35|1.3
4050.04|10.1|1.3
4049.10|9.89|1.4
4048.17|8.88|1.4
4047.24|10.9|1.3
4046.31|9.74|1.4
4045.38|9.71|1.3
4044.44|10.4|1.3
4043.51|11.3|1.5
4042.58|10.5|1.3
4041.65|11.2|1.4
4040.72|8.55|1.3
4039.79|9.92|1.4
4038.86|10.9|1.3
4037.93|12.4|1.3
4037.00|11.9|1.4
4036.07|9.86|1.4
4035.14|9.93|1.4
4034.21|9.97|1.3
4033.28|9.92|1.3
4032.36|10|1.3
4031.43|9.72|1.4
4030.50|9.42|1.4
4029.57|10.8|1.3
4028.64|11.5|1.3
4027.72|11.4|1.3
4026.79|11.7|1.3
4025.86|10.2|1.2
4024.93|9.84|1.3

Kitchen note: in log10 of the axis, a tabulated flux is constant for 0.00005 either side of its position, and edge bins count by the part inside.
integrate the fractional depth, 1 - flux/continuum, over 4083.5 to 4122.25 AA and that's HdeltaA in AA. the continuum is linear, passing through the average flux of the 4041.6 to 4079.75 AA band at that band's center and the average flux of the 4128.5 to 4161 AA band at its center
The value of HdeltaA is 3.4 AA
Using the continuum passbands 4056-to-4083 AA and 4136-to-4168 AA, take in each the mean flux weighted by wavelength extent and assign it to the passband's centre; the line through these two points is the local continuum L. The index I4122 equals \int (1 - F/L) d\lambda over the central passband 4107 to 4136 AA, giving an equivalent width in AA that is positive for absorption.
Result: 2.4 AA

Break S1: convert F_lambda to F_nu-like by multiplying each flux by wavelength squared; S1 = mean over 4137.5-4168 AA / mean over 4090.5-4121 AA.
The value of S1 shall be 1.1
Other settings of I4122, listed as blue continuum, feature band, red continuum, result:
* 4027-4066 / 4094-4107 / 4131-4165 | 1.3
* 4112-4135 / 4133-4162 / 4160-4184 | -1.2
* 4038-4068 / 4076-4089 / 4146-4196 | 0.5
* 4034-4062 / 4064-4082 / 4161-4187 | 0.3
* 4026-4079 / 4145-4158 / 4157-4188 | -0.7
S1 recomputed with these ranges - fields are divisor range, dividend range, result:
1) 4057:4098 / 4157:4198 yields 1.07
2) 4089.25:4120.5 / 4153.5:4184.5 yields 1.13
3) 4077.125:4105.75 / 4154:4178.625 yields 1.09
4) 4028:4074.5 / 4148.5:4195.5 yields 1.04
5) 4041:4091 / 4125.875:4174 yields 1.04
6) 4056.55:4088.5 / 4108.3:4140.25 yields 0.98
